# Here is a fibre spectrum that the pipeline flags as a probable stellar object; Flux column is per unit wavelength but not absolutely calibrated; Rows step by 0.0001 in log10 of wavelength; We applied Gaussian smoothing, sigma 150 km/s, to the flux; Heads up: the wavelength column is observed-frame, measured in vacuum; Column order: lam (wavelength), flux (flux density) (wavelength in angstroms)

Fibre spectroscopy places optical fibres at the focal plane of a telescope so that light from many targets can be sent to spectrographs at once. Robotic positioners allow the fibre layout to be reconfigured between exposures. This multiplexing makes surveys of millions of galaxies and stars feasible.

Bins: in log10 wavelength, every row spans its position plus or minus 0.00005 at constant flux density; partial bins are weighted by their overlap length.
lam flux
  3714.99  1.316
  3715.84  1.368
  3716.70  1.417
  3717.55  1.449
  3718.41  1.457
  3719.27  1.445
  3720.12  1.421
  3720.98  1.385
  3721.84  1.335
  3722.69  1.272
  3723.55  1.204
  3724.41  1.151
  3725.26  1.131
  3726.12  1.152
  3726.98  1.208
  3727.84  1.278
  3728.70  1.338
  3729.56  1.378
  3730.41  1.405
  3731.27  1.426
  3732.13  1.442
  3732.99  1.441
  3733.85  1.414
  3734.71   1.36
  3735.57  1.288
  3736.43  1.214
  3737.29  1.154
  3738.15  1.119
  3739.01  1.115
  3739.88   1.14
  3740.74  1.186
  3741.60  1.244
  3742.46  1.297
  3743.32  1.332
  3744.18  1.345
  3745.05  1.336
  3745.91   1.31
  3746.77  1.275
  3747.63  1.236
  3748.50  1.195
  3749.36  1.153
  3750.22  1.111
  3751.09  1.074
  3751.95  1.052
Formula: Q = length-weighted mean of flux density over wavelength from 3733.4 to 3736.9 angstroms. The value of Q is 1.32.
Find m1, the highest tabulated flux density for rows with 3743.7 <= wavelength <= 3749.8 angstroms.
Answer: 1.345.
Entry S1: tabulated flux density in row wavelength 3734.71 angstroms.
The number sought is 1.36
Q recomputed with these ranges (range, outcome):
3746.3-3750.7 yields 1.19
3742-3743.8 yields 1.32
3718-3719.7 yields 1.45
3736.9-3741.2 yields 1.14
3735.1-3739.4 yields 1.18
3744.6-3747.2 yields 1.31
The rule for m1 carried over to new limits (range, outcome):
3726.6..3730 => 1.378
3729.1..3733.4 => 1.442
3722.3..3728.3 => 1.278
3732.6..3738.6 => 1.441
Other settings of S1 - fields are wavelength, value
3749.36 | 1.153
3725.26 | 1.131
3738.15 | 1.119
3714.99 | 1.316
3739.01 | 1.115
